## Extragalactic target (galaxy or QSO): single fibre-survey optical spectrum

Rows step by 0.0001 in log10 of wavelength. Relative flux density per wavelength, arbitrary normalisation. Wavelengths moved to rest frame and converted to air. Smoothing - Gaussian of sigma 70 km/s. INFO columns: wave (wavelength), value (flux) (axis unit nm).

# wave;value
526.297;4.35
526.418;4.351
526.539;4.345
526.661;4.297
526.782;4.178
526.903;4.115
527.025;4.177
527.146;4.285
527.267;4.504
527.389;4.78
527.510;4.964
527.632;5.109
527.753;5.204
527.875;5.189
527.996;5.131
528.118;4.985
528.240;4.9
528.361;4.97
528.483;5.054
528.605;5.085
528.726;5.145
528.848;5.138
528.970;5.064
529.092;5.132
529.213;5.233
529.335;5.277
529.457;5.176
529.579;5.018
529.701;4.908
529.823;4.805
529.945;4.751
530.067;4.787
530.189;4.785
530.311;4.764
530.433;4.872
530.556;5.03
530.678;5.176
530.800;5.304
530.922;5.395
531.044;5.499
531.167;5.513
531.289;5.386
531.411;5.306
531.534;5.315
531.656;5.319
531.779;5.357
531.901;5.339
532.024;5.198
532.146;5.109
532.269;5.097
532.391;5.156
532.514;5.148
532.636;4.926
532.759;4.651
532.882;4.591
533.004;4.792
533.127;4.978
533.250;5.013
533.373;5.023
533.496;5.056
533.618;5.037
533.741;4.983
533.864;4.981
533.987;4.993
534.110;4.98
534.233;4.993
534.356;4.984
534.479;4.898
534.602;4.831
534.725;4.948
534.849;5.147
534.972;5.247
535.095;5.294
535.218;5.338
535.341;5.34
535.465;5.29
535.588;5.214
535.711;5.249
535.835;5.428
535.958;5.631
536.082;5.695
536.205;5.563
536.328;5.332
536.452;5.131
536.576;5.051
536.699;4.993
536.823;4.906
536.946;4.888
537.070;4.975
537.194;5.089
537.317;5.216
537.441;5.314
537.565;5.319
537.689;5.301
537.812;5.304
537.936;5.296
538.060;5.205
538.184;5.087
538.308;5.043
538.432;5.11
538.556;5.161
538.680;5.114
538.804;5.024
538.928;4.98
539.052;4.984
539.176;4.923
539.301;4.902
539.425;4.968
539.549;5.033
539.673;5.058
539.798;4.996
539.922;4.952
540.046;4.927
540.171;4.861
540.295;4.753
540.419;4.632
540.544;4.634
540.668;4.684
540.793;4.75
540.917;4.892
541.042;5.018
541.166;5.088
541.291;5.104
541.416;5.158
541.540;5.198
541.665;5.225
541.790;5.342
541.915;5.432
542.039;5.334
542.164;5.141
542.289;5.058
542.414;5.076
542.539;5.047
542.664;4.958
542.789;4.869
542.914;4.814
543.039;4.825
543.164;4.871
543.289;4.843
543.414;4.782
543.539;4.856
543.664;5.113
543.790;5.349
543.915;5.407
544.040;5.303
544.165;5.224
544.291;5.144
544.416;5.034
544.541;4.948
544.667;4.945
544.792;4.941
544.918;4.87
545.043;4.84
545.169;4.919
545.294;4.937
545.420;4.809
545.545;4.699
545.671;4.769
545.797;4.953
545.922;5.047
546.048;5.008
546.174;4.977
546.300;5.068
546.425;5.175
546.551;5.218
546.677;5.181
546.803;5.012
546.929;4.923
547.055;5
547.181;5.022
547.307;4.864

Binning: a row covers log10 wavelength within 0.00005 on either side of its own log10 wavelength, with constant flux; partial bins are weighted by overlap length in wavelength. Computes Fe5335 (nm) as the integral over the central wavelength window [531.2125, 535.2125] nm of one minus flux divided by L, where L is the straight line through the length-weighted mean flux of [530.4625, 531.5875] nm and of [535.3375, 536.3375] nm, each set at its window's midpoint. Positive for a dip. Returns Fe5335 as 0.22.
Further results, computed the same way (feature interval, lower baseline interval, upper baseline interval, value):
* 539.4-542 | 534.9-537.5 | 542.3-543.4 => 0.02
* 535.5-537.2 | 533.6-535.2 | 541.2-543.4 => -0.06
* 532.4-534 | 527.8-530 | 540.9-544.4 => 0.04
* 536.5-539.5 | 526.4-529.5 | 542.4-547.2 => -0.10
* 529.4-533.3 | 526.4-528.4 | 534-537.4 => -0.13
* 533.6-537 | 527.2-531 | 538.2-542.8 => -0.10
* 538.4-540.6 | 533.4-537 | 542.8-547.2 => 0.06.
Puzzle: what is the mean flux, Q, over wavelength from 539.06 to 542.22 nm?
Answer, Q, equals 5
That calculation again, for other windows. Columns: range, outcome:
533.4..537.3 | 5.15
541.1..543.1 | 5.1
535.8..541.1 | 5.07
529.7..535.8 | 5.08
